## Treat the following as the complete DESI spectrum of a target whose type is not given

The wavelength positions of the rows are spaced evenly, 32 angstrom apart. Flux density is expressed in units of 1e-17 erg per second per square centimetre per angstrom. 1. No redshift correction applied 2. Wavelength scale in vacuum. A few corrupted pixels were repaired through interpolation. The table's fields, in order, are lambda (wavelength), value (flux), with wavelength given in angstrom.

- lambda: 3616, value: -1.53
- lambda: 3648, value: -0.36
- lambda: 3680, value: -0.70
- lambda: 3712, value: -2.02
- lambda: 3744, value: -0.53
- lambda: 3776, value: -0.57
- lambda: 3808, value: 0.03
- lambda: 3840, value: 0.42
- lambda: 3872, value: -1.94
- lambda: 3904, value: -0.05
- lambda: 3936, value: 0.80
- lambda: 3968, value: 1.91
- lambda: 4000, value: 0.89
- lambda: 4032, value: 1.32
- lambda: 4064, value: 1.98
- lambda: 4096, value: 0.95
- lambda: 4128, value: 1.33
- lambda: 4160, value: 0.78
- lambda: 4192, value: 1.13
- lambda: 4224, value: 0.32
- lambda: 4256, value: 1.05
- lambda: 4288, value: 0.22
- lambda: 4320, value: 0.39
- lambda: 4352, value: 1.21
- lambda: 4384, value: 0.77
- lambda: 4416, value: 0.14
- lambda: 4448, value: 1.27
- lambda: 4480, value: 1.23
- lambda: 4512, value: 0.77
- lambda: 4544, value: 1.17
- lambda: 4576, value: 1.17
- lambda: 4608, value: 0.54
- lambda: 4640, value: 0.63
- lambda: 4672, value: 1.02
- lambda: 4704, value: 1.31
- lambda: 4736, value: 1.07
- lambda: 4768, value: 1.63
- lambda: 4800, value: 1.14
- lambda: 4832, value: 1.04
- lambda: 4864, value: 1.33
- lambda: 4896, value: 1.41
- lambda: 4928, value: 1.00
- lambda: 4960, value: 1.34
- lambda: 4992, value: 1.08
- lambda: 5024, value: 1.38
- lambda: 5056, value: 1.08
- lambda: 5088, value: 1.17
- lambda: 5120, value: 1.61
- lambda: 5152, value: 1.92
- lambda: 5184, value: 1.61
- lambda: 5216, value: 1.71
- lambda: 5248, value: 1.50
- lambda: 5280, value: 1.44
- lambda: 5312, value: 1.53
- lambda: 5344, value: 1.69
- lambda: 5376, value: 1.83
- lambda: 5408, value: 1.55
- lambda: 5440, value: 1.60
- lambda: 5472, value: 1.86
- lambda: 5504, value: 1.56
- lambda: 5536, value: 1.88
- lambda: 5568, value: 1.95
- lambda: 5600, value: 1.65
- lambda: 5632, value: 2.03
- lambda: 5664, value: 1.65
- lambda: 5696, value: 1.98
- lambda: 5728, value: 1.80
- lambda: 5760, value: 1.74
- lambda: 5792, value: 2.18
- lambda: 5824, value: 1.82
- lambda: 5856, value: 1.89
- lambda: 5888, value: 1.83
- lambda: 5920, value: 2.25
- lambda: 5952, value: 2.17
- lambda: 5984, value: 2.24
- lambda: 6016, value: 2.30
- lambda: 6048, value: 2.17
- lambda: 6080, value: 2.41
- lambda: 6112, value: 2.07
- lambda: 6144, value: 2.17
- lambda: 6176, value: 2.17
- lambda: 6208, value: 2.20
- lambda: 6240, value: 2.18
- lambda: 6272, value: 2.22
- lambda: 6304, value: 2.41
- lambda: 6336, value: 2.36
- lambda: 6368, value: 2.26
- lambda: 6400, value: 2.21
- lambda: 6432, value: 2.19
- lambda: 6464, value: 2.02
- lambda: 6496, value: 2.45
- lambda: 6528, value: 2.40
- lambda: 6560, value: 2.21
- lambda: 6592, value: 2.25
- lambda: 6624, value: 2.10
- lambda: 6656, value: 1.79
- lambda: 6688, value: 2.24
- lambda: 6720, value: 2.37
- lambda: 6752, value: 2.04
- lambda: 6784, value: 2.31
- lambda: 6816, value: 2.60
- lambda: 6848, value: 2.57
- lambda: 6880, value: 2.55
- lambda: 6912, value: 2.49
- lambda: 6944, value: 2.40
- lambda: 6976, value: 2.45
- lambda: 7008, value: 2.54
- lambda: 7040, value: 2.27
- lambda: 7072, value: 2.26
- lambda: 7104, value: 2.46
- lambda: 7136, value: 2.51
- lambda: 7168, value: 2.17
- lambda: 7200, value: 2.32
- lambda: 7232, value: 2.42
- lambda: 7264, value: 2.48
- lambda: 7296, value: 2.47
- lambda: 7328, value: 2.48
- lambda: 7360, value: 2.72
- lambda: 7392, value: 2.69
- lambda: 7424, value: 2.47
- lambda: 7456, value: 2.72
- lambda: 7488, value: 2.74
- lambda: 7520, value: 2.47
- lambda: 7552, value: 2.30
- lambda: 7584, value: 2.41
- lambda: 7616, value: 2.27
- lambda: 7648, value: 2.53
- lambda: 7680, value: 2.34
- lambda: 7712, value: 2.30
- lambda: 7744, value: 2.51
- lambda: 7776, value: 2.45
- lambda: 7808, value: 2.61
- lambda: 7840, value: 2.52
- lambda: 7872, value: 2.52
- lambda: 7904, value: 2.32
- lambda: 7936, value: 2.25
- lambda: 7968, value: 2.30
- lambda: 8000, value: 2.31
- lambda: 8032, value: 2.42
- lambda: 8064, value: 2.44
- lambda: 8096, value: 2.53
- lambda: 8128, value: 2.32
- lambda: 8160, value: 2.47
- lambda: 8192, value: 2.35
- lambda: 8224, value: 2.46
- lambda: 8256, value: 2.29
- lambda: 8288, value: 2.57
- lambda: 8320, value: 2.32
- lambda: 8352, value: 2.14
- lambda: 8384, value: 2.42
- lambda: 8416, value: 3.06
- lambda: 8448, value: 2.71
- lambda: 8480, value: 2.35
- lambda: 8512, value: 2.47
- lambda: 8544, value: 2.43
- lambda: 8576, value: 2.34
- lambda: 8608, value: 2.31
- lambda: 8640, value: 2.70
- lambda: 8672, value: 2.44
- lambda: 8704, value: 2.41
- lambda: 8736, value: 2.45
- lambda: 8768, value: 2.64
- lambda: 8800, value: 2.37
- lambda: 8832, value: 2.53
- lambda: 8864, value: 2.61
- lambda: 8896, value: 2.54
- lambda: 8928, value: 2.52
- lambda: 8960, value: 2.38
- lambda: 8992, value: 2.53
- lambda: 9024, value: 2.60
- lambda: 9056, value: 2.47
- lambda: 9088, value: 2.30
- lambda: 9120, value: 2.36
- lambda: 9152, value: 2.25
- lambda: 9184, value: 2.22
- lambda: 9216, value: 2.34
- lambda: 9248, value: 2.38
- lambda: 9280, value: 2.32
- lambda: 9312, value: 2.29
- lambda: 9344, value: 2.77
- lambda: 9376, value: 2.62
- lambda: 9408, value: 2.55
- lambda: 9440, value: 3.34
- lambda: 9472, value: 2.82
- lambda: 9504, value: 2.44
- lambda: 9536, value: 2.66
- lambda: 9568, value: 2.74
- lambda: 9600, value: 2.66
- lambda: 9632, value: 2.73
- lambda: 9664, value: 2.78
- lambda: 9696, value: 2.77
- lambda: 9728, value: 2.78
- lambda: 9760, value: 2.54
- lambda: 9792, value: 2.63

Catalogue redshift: 0.28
